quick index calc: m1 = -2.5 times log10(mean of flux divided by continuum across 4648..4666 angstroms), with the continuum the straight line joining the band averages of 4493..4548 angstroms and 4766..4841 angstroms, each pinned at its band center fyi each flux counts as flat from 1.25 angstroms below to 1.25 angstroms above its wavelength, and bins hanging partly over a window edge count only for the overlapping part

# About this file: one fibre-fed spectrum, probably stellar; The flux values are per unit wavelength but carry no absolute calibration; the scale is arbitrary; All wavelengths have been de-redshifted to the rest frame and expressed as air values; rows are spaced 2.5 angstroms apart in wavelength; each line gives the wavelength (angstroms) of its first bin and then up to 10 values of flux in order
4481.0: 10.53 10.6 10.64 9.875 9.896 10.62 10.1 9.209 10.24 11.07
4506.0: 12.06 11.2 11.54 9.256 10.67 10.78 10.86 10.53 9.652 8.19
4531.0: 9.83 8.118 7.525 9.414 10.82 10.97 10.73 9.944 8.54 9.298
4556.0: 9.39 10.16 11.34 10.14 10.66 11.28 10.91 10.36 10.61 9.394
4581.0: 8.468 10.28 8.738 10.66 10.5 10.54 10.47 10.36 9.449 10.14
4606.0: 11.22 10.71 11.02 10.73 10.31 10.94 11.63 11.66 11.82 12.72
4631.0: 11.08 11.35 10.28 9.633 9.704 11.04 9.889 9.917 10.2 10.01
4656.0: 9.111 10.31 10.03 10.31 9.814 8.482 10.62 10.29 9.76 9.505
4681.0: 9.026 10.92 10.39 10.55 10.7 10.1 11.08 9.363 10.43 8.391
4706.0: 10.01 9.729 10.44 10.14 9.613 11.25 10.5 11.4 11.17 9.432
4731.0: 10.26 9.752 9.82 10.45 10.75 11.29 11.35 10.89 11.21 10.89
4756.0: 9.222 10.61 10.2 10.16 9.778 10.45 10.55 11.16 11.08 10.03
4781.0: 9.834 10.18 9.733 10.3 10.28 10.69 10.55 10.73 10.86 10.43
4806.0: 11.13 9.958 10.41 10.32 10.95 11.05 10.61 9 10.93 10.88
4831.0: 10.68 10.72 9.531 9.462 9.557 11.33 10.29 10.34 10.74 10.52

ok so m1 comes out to 0.03 mag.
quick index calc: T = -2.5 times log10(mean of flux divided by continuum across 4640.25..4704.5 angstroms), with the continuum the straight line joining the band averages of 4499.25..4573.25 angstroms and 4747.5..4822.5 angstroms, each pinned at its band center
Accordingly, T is 0.04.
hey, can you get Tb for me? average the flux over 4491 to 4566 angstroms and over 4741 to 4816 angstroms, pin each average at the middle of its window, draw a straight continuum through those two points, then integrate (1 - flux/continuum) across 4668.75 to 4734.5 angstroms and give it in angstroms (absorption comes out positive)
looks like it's 1.4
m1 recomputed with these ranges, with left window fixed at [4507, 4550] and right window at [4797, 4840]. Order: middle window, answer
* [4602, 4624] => -0.078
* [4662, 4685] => 0.039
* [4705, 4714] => 0.022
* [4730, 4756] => -0.028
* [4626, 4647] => -0.064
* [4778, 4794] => 0.028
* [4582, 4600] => -0.009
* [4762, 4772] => 0.015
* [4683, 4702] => -0.018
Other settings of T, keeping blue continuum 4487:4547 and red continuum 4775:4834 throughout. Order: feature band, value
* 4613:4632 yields -0.114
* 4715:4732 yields -0.017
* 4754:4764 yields 0.033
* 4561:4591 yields 0.000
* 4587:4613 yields -0.028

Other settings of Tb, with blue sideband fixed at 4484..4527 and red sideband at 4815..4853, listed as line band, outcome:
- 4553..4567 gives 0.36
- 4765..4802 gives 0.01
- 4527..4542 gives 2.17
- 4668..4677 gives 0.47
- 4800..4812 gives -0.17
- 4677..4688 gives 0.47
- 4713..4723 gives -0.04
